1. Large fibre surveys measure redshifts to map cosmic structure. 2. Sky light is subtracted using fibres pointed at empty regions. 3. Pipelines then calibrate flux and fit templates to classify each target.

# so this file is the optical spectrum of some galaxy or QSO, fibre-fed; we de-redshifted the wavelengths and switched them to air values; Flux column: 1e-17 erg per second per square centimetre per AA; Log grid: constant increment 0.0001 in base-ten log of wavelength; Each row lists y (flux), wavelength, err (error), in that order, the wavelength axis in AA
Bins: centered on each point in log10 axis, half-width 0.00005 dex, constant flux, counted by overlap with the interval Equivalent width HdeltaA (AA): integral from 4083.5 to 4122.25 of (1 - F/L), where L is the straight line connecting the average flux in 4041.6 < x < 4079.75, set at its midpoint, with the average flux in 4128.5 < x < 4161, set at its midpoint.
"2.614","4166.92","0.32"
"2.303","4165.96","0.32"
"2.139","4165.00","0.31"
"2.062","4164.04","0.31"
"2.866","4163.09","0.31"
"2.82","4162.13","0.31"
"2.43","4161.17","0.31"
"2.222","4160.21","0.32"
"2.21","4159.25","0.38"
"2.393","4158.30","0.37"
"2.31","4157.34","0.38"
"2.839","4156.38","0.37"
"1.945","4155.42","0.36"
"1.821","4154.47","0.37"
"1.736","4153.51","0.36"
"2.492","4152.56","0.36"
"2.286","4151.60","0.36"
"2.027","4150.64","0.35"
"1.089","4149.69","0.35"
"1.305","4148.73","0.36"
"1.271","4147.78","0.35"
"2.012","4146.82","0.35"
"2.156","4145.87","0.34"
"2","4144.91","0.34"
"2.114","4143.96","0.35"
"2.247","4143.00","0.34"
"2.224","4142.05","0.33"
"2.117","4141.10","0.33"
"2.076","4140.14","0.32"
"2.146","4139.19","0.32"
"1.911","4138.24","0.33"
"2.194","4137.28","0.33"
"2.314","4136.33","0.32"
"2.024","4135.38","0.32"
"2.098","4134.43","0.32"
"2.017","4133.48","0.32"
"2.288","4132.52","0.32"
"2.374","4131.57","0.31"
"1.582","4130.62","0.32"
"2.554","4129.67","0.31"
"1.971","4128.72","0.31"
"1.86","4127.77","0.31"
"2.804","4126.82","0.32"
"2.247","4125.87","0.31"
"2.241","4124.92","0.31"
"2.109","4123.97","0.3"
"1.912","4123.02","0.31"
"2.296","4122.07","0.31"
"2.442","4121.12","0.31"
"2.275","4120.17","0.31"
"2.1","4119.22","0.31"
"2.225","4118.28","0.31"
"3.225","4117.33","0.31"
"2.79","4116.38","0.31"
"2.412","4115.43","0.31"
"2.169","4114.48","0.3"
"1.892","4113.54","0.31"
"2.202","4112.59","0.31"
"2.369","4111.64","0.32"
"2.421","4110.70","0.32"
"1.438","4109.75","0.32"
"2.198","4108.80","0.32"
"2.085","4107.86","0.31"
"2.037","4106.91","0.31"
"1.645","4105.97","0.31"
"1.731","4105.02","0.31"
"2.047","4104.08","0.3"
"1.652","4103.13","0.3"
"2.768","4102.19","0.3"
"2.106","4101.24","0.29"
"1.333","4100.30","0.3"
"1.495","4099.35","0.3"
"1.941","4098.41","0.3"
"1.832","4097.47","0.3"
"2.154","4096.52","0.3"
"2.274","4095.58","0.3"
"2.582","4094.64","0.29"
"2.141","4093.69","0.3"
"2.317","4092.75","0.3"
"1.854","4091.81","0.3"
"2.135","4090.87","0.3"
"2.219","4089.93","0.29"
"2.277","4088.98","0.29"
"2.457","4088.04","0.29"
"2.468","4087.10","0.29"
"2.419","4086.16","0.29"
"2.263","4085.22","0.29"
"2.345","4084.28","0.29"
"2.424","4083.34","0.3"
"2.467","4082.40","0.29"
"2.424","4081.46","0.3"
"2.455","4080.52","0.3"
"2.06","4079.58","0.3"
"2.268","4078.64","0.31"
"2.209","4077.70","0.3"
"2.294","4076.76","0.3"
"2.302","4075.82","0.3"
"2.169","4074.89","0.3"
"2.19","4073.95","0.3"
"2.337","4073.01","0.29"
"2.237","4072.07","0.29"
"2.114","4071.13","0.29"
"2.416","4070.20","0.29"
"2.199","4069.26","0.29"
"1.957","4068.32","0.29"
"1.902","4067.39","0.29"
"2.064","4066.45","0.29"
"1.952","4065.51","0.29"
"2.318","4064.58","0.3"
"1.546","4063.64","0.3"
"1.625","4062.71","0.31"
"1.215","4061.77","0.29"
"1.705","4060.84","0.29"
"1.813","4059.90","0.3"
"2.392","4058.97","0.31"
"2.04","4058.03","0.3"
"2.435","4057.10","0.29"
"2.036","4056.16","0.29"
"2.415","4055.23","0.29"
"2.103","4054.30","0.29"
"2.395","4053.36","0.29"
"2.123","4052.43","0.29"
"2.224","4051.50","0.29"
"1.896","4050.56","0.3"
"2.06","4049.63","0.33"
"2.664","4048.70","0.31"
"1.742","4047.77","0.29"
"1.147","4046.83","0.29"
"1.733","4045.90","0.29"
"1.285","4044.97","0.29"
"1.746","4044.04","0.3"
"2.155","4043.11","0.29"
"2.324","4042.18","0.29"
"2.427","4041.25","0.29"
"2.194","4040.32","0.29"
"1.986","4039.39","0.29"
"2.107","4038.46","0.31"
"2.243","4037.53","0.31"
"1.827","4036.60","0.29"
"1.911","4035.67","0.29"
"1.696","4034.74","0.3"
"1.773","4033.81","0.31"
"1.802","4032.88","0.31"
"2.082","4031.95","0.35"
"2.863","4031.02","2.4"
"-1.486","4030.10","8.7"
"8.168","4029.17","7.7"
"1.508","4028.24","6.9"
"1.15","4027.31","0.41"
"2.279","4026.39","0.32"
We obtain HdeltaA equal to -2.12 AA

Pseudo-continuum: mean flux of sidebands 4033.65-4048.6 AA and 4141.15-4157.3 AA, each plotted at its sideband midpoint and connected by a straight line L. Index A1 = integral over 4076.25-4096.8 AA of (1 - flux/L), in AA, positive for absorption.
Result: -3.7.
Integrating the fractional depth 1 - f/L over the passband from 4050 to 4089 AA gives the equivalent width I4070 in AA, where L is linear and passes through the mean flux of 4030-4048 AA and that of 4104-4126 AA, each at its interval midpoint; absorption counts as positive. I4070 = -3.5 AA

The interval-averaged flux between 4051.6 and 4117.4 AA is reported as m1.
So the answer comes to 2.14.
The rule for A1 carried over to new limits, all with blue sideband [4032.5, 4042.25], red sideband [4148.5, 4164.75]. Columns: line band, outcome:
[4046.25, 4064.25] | 0.54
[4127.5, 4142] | 0.28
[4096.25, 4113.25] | 1.15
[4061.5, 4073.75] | 0.30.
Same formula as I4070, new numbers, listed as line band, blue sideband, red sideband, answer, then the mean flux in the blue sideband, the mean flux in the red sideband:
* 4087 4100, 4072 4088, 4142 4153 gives 0.6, 2.32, 1.92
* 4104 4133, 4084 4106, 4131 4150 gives -2.0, 2.11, 2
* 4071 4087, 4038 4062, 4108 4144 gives -1.6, 2.02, 2.21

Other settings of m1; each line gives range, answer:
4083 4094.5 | 2.28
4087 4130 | 2.16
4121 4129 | 2.2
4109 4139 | 2.22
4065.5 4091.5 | 2.25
